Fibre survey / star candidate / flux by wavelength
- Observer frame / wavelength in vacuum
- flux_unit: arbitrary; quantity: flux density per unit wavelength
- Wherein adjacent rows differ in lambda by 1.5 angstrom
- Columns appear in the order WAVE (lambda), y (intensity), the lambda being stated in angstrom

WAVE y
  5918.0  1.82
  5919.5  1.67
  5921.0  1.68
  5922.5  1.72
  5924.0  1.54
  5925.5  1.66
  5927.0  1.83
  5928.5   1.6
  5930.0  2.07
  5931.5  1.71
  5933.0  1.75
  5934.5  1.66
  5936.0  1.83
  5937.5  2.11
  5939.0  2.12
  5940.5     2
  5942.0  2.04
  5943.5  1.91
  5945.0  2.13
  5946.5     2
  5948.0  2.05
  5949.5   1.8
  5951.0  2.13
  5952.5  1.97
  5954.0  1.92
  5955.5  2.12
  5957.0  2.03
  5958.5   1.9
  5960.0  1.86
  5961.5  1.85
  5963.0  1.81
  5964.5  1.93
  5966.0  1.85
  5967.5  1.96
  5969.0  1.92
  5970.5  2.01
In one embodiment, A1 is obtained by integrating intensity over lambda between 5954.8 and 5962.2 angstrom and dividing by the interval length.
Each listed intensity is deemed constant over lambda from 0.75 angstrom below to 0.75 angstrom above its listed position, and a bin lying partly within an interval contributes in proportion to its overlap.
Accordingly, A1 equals 1.95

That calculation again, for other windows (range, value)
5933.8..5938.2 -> 1.87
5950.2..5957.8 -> 2.03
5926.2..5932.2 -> 1.8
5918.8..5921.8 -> 1.68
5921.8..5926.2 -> 1.64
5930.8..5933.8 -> 1.73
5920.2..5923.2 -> 1.7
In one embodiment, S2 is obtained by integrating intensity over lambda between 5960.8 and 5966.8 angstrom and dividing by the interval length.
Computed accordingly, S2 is 1.86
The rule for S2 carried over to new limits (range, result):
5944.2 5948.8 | 2.06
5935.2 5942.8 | 2.02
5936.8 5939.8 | 2.11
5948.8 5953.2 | 1.97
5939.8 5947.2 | 2.02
